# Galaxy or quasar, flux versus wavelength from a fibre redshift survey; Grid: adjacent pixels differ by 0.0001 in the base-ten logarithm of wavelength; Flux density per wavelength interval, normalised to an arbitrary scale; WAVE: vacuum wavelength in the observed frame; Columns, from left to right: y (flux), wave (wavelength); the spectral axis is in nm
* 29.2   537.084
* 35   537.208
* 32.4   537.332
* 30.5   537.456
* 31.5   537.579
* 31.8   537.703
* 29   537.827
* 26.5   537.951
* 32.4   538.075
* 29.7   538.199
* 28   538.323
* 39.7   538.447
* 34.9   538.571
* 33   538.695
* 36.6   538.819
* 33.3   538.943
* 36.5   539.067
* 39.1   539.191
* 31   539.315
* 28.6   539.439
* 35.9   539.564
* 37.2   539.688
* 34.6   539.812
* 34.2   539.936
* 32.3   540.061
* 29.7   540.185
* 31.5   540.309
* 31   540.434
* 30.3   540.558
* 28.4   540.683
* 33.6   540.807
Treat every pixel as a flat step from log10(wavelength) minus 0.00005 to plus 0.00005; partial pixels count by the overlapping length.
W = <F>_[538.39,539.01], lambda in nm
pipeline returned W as 35.5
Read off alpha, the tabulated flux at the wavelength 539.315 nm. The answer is 31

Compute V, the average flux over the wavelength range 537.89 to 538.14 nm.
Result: 29.4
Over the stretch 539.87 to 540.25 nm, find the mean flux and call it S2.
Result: 32.1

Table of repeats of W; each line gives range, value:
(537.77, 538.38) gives 29.1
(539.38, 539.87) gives 34.1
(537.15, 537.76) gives 32.2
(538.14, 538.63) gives 33.1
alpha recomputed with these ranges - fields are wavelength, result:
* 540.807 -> 33.6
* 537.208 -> 35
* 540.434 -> 31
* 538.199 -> 29.7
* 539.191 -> 39.1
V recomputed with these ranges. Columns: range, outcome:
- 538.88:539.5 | 33.8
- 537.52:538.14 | 30.2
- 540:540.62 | 31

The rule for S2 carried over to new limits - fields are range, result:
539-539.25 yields 37.7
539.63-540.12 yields 34.6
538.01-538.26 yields 31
